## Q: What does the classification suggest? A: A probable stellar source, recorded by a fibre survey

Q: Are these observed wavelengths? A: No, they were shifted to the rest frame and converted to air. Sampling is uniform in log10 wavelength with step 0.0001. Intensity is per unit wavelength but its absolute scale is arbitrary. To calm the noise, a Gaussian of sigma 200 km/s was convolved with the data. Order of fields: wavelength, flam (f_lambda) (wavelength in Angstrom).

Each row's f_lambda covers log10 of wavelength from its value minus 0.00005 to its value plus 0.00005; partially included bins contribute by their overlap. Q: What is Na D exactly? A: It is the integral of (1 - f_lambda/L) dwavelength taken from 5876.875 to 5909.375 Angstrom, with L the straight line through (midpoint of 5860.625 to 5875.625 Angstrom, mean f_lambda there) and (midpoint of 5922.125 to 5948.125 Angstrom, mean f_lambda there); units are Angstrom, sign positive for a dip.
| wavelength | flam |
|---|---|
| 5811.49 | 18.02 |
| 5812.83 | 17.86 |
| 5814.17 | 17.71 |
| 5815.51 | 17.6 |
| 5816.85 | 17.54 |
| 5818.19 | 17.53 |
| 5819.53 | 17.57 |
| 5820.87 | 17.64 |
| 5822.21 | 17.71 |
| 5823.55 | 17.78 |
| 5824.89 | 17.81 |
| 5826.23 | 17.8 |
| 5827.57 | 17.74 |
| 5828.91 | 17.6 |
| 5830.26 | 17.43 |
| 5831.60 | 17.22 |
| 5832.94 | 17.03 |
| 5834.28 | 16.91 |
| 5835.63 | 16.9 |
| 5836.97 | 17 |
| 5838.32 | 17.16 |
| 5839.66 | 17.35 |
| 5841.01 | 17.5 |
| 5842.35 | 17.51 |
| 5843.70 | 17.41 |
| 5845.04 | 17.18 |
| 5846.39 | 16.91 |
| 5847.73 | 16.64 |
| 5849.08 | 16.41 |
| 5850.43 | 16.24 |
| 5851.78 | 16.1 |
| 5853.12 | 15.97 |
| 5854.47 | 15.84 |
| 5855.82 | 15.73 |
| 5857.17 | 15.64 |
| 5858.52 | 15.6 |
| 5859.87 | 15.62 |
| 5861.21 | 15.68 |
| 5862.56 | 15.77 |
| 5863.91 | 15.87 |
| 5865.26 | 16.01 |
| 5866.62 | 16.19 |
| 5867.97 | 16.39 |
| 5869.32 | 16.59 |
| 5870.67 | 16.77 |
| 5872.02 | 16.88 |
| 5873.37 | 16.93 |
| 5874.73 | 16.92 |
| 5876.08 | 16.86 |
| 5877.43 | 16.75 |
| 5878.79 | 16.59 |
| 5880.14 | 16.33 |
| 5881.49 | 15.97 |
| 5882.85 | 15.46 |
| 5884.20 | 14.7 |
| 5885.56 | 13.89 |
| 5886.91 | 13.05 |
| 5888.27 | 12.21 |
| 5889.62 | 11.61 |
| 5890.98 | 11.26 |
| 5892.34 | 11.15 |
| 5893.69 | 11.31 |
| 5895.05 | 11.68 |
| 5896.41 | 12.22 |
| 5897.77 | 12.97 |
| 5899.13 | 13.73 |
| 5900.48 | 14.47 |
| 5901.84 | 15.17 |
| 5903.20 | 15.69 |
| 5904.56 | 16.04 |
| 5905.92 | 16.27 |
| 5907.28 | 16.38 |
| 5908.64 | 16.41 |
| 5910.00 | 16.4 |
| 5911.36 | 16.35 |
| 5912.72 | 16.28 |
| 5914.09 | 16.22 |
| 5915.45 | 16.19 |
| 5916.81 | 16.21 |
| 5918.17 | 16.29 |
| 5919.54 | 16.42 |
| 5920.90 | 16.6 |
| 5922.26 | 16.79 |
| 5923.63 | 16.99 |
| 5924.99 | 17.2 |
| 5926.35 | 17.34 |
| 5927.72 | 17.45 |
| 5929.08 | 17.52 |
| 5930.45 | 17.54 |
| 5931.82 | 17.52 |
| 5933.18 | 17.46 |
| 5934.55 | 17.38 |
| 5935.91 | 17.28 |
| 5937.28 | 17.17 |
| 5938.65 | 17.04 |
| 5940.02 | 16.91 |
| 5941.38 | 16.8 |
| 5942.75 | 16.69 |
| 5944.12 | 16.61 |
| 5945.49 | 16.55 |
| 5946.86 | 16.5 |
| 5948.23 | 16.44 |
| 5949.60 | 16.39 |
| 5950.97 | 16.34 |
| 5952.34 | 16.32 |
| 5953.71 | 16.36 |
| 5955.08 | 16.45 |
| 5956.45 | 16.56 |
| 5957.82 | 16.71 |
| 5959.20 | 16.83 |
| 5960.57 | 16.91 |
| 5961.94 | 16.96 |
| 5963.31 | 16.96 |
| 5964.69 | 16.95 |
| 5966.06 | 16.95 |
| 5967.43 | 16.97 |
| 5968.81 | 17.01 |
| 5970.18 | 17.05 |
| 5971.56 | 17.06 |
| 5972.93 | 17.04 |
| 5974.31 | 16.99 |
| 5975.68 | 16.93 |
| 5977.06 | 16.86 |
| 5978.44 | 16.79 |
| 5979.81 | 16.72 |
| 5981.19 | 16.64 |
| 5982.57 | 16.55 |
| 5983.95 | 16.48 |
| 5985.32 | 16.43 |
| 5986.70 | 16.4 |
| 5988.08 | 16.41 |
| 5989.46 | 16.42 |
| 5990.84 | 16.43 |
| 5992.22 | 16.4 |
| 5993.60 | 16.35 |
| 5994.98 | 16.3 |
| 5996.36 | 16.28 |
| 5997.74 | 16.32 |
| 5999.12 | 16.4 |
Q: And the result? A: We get 4.7 Angstrom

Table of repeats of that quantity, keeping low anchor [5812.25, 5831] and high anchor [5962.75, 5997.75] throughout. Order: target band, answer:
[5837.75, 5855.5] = 0.8 Angstrom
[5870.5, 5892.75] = 3.1 Angstrom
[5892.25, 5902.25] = 2.5 Angstrom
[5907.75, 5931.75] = 0.5 Angstrom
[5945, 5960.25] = 0.3 Angstrom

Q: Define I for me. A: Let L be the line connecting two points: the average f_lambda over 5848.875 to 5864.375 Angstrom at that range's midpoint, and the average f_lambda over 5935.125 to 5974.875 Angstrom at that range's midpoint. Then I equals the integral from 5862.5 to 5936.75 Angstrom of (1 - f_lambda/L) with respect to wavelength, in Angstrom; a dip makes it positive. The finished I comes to 2.88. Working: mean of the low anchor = 15.9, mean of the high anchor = 16.8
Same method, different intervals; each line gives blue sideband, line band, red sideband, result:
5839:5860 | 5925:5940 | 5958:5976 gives -0.5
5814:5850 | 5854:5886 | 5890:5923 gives 0.1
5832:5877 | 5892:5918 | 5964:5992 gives 2.7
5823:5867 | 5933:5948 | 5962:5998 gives -0.2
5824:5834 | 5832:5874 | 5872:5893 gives -0.7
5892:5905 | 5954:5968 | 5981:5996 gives -1.2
